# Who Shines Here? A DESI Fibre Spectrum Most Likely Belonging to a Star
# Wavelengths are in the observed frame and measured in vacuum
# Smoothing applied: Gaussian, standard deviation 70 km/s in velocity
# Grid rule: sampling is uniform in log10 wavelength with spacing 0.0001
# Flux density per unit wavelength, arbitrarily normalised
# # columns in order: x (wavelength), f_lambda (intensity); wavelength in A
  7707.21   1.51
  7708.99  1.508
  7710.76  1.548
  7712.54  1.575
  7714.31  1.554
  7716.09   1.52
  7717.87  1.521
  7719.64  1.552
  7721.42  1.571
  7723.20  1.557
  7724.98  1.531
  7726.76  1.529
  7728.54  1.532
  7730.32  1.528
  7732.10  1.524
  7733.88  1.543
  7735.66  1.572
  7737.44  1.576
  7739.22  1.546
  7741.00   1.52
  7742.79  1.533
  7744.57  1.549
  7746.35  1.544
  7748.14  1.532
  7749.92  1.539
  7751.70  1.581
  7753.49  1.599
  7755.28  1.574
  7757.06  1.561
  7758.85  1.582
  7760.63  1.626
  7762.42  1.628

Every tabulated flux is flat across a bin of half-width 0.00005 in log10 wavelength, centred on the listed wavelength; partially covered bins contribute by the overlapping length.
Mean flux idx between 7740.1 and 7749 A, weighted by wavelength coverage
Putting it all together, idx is 1.53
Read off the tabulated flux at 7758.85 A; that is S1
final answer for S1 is 1.582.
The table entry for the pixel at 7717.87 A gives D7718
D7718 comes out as 1.521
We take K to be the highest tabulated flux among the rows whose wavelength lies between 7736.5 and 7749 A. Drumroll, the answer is 1.576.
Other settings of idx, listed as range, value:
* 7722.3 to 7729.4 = 1.54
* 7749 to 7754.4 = 1.57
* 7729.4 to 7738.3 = 1.55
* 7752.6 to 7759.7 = 1.58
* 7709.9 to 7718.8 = 1.54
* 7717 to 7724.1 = 1.55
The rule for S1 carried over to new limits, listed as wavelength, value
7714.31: 1.554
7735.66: 1.572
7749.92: 1.539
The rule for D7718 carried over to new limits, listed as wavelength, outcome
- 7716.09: 1.52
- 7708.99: 1.508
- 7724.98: 1.531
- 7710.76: 1.548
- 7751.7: 1.581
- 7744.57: 1.549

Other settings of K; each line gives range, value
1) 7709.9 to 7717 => 1.575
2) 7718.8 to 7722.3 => 1.571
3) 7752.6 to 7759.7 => 1.599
